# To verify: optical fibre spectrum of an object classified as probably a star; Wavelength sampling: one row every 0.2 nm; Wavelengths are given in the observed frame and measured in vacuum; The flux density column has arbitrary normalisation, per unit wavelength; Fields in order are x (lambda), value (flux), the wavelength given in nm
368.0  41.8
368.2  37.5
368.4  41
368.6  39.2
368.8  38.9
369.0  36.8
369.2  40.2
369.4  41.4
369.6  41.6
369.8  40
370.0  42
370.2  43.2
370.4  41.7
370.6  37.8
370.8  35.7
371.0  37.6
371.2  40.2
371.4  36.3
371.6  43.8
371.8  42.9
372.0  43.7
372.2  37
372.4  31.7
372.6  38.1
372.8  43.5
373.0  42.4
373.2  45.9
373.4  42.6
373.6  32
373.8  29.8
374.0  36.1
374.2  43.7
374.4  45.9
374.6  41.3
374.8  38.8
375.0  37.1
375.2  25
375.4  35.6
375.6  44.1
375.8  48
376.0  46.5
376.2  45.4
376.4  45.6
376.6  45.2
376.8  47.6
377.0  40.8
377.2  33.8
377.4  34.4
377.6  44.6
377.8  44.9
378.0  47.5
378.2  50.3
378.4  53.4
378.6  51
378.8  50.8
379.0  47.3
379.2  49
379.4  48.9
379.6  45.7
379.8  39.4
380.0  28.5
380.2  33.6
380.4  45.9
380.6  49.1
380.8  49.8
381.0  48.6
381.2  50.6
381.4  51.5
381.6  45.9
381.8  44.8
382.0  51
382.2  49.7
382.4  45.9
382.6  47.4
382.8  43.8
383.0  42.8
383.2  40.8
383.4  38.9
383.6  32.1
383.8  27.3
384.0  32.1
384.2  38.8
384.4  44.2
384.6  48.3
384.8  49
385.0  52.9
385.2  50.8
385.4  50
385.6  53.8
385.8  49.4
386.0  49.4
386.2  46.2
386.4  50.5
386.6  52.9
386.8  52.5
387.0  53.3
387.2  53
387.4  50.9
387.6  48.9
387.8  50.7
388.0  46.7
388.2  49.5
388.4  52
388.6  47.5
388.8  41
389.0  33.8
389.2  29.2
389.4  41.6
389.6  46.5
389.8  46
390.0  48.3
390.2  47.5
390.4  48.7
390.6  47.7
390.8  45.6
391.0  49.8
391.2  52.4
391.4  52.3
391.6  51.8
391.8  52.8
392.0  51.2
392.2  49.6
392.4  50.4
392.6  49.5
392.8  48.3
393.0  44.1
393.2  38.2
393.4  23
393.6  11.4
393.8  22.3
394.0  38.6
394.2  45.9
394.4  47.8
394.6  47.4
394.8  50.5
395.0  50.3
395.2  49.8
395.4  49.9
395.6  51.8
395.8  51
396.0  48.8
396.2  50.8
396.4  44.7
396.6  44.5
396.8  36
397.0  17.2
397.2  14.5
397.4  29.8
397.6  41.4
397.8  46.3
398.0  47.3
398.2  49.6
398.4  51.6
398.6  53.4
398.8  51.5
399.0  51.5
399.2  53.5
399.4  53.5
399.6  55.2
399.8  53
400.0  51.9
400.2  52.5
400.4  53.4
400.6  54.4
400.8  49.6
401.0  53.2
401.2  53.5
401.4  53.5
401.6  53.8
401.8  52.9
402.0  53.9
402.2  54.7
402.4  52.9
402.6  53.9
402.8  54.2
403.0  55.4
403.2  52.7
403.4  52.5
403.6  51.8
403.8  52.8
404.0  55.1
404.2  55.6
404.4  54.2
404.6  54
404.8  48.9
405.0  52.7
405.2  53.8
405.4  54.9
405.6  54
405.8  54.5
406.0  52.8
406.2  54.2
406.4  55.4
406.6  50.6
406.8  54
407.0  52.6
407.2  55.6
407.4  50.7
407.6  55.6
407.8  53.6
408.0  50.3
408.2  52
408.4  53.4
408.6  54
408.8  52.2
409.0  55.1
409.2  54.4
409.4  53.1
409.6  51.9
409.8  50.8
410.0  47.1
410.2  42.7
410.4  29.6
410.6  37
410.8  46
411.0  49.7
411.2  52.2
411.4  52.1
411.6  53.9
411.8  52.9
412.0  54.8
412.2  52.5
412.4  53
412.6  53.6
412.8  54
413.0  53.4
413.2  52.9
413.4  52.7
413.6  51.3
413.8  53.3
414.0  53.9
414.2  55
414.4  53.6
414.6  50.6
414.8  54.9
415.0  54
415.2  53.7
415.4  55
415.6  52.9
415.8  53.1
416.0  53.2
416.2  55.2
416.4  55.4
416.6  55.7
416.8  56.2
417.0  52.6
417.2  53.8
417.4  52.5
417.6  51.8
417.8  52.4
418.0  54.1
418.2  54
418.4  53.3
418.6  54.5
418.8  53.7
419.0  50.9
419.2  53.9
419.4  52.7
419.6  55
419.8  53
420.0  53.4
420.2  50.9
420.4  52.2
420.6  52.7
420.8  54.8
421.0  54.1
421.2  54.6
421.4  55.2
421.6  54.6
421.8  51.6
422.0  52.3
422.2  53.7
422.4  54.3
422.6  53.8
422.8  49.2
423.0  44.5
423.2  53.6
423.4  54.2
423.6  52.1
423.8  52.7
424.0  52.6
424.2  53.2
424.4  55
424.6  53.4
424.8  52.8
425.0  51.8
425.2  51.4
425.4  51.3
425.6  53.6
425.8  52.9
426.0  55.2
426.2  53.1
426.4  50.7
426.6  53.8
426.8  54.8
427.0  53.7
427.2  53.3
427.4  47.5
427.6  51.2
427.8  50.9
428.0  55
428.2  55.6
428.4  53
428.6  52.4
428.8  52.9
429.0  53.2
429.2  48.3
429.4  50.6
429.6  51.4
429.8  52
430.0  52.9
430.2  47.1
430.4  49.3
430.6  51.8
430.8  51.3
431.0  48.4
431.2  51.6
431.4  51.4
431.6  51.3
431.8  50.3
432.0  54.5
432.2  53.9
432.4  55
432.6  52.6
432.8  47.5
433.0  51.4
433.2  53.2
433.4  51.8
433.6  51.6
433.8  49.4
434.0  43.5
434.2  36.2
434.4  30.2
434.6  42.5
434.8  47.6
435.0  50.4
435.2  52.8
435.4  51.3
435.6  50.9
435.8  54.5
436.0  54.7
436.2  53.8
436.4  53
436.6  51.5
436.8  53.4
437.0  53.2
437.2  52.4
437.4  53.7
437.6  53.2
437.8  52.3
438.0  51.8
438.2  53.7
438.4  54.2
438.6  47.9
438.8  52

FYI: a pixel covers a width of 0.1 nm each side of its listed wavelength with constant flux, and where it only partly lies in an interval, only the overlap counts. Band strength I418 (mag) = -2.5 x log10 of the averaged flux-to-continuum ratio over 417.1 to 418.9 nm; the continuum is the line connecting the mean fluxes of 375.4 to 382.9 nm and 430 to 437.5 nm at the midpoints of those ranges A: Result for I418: -0.09 mag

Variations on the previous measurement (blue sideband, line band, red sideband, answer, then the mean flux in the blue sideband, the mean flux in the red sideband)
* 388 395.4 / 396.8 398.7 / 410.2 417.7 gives 0.20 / 44.6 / 52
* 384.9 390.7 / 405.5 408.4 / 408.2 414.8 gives -0.06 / 48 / 51.1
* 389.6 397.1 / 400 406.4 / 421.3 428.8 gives -0.13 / 44.8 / 52.7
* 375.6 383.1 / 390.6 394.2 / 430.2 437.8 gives 0.09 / 45.6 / 50.4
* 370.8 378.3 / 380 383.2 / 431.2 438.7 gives -0.10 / 40.7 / 50.6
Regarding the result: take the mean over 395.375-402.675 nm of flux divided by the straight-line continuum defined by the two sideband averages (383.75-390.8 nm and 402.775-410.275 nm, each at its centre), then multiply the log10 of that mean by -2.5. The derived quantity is 0.05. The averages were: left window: 46.7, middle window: 48.4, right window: 52.9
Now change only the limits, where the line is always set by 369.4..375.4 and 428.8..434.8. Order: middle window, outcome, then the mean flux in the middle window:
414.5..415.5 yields -0.15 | 53.6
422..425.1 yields -0.10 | 52.5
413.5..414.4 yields -0.15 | 53.4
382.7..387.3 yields -0.11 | 45.8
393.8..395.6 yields -0.08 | 46.4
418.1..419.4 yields -0.13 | 53.3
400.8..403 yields -0.21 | 53.5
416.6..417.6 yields -0.15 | 53.8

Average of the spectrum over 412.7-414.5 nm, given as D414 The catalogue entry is 53.3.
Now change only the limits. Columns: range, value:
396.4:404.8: 49.5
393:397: 41.7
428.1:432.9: 51.6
